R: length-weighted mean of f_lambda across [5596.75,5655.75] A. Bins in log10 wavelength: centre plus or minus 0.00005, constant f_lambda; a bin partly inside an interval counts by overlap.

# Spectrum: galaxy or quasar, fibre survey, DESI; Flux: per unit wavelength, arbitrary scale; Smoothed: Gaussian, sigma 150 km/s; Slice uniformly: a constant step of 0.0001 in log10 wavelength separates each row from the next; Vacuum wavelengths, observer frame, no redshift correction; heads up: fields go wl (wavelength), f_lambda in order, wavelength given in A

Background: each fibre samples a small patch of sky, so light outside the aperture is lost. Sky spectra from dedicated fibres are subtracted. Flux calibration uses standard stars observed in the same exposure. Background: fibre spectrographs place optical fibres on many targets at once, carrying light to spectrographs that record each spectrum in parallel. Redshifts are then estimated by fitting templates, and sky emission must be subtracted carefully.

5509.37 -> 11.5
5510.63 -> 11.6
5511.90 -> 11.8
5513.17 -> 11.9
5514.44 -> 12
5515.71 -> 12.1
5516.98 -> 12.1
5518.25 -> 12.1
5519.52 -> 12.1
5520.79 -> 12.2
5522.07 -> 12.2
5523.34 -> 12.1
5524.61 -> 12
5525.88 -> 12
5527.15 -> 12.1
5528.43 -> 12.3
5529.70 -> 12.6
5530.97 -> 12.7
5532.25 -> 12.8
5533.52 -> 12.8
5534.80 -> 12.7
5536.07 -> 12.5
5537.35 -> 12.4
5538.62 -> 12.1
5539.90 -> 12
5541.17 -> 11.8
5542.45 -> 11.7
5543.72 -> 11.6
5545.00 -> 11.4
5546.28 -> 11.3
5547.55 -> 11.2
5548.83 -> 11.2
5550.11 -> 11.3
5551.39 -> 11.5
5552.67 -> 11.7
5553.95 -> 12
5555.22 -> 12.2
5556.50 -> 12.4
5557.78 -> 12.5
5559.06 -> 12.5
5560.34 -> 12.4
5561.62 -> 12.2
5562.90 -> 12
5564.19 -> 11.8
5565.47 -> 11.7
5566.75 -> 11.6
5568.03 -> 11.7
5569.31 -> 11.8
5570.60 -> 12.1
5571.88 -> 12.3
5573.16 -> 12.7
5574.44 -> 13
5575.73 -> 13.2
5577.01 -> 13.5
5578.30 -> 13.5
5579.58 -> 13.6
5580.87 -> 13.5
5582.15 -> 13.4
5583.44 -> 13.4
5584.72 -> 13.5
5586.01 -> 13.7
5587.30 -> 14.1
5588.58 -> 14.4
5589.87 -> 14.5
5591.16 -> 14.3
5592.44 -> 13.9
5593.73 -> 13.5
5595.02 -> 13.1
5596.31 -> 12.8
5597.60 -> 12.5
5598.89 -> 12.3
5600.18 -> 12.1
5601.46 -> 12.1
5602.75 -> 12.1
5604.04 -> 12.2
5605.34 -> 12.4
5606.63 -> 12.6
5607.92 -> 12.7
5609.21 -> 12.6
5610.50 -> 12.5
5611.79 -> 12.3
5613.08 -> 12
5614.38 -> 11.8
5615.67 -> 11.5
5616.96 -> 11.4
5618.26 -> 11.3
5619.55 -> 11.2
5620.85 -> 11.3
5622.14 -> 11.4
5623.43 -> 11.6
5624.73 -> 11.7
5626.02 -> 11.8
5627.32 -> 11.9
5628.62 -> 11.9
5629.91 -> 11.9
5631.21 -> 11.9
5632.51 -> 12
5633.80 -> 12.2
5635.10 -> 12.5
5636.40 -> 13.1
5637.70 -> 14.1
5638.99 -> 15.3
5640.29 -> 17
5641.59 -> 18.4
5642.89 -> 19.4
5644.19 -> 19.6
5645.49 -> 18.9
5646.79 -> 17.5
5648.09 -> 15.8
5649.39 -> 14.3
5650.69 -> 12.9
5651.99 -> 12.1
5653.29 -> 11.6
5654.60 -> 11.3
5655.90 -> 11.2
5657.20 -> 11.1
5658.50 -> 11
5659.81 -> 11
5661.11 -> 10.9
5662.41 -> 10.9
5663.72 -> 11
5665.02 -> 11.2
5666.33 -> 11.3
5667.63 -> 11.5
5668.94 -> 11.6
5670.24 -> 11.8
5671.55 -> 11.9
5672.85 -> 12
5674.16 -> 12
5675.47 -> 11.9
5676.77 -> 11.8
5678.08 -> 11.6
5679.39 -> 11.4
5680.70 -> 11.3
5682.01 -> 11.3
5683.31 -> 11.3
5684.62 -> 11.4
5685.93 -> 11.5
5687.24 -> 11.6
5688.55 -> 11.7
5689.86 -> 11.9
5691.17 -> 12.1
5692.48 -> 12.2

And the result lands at 13.1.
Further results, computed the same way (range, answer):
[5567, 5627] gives 12.6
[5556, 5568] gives 12.1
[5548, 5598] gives 12.7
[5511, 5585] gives 12.2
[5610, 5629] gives 11.7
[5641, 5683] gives 12.8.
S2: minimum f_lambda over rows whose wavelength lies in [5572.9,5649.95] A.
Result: 11.2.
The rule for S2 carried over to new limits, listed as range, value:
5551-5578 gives 11.5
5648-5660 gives 11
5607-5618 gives 11.4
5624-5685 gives 10.9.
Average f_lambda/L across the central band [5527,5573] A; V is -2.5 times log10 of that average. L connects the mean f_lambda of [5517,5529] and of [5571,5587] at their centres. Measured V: 0.06 mag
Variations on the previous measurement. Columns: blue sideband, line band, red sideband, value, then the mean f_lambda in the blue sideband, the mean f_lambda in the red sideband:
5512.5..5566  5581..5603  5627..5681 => -0.07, 12.1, 13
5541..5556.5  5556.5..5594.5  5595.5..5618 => -0.09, 11.6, 12.2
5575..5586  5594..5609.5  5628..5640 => 0.06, 13.5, 12.9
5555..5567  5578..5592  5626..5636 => -0.14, 12.1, 12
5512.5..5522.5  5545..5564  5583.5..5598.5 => 0.09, 12.1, 13.6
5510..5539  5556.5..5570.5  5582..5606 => 0.06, 12.2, 13.2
